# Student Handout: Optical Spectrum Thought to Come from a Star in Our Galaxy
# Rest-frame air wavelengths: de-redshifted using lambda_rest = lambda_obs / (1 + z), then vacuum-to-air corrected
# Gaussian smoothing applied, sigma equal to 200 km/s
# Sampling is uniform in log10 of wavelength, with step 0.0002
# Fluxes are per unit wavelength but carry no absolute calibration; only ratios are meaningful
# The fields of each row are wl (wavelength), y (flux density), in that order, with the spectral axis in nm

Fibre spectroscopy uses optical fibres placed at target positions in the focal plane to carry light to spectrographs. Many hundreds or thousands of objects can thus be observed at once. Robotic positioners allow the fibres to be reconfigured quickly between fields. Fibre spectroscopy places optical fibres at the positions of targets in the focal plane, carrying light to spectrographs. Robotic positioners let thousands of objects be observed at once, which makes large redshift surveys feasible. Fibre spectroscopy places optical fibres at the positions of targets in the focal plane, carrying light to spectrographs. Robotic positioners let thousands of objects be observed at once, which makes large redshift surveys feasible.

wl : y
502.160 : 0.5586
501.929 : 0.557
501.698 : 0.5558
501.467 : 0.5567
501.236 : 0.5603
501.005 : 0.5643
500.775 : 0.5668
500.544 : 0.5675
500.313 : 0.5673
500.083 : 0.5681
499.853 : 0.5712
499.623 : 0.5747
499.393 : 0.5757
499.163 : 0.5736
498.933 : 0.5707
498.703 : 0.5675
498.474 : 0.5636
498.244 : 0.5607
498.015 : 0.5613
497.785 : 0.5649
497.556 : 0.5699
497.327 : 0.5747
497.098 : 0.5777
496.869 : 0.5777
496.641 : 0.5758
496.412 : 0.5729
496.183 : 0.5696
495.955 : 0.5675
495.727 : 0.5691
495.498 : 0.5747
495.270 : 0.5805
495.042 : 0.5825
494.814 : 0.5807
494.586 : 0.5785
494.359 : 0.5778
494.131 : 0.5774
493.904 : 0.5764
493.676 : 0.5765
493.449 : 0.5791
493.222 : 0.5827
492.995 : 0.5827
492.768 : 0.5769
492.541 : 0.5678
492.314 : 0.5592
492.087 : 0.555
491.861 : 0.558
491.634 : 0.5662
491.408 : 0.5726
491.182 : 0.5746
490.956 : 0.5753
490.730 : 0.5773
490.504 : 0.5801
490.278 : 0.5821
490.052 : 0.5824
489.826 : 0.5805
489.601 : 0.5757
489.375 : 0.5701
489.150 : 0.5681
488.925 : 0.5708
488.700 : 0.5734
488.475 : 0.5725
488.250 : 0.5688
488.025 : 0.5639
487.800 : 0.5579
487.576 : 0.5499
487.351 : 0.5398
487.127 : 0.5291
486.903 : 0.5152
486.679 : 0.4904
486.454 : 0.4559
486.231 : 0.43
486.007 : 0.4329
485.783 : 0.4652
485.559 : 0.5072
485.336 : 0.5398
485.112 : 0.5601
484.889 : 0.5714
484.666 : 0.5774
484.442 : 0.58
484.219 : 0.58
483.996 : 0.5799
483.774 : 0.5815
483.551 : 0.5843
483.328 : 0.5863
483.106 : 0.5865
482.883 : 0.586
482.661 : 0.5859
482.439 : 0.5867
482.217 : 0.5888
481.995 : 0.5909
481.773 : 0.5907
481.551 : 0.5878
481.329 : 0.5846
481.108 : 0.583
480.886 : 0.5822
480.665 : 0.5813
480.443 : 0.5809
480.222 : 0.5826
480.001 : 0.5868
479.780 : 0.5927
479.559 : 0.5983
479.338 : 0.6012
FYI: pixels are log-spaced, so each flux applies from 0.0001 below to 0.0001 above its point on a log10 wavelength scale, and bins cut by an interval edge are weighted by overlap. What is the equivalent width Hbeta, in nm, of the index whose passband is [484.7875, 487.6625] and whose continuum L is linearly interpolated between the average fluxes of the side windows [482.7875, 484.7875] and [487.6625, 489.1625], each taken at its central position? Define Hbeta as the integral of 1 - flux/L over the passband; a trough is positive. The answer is 0.34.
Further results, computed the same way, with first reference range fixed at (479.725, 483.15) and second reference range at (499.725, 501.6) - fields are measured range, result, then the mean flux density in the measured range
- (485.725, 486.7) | 0.22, 0.451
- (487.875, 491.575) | 0.02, 0.574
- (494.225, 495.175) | -0.01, 0.58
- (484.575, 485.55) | 0.04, 0.556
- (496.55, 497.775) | -0.01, 0.575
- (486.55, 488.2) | 0.12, 0.536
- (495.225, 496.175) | 0.00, 0.572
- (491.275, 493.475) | 0.02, 0.57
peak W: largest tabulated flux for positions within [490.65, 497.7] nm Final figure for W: 0.5827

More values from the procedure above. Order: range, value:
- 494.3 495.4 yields 0.5825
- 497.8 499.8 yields 0.5757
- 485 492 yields 0.5824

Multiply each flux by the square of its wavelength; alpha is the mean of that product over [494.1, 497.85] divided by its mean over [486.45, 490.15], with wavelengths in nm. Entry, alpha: 1.1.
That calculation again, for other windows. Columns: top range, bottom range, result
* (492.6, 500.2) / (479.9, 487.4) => 1.09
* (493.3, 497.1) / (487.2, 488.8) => 1.06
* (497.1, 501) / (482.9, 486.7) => 1.12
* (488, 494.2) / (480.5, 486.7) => 1.06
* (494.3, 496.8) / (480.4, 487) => 1.09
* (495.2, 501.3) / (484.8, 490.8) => 1.10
